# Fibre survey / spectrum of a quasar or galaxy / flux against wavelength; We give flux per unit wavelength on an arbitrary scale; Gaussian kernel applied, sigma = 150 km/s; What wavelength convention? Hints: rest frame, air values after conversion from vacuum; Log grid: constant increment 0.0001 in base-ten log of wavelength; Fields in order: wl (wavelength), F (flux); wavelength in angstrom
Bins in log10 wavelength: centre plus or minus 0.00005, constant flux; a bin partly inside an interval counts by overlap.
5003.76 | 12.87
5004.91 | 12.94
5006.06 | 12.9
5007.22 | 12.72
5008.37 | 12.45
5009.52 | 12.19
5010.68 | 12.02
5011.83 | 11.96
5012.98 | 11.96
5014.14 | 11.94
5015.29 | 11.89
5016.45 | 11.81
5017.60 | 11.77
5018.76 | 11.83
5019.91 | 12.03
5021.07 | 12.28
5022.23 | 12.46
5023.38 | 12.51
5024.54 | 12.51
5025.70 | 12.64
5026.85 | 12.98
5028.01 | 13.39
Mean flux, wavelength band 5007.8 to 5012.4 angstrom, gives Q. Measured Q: 12.2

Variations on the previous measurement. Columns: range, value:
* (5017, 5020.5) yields 11.9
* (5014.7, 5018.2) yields 11.8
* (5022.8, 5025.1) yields 12.5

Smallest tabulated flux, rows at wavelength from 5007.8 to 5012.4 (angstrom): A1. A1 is 11.96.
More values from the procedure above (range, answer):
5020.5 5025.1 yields 12.28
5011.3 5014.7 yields 11.94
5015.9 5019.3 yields 11.77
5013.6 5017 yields 11.81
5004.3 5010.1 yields 12.19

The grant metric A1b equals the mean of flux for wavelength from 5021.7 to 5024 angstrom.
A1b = 12.5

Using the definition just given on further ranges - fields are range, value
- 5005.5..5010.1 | 12.6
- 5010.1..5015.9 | 12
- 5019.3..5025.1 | 12.4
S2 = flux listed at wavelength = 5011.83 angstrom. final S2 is 11.96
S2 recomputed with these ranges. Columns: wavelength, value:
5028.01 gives 13.39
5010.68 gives 12.02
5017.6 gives 11.77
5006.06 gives 12.9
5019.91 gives 12.03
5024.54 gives 12.51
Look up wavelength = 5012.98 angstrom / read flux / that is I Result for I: 11.96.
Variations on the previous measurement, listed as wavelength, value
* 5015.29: 11.89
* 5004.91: 12.94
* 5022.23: 12.46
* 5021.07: 12.28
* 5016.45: 11.81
